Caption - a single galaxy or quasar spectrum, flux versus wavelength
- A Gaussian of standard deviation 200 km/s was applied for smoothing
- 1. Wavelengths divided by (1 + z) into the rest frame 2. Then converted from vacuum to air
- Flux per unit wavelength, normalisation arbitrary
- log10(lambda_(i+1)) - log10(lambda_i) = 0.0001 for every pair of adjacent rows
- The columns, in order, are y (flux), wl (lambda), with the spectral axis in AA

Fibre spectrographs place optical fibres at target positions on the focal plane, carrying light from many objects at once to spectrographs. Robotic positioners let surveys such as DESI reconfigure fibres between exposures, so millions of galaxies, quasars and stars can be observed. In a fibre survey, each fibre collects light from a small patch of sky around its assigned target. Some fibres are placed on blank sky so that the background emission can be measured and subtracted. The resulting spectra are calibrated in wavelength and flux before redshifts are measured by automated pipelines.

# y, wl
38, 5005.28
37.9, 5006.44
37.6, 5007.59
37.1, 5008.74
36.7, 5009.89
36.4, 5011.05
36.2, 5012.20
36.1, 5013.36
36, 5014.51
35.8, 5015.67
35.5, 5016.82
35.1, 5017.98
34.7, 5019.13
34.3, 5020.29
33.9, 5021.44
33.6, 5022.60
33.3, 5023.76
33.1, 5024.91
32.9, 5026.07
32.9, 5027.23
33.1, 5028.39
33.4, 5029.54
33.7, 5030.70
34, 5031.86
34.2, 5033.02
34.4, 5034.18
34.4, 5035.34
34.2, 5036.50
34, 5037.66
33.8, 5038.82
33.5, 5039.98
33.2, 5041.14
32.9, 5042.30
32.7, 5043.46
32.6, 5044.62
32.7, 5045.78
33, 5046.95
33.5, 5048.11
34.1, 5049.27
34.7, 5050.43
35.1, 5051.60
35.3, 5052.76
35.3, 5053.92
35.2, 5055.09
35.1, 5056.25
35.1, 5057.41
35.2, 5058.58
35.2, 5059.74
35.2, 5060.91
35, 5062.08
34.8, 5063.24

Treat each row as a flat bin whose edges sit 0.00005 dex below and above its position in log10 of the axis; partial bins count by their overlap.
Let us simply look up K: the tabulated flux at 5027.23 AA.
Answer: 32.9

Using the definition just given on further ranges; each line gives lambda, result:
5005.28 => 38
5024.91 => 33.1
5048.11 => 33.5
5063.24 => 34.8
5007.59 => 37.6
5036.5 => 34.2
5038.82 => 33.8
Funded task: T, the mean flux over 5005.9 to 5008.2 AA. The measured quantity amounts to 37.8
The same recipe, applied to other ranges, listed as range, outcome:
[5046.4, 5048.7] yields 33.3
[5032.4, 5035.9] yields 34.3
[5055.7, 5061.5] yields 35.1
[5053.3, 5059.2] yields 35.2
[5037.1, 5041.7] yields 33.6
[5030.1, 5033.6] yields 33.9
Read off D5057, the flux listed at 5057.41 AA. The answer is 35.1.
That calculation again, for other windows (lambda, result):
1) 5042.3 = 32.9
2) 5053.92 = 35.3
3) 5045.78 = 32.7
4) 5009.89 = 36.7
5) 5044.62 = 32.6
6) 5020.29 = 34.3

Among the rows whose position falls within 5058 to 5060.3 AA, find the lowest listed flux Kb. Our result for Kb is 35.2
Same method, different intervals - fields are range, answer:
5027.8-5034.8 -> 33.1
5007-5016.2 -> 35.8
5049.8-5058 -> 34.7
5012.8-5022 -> 33.9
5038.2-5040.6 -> 33.5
